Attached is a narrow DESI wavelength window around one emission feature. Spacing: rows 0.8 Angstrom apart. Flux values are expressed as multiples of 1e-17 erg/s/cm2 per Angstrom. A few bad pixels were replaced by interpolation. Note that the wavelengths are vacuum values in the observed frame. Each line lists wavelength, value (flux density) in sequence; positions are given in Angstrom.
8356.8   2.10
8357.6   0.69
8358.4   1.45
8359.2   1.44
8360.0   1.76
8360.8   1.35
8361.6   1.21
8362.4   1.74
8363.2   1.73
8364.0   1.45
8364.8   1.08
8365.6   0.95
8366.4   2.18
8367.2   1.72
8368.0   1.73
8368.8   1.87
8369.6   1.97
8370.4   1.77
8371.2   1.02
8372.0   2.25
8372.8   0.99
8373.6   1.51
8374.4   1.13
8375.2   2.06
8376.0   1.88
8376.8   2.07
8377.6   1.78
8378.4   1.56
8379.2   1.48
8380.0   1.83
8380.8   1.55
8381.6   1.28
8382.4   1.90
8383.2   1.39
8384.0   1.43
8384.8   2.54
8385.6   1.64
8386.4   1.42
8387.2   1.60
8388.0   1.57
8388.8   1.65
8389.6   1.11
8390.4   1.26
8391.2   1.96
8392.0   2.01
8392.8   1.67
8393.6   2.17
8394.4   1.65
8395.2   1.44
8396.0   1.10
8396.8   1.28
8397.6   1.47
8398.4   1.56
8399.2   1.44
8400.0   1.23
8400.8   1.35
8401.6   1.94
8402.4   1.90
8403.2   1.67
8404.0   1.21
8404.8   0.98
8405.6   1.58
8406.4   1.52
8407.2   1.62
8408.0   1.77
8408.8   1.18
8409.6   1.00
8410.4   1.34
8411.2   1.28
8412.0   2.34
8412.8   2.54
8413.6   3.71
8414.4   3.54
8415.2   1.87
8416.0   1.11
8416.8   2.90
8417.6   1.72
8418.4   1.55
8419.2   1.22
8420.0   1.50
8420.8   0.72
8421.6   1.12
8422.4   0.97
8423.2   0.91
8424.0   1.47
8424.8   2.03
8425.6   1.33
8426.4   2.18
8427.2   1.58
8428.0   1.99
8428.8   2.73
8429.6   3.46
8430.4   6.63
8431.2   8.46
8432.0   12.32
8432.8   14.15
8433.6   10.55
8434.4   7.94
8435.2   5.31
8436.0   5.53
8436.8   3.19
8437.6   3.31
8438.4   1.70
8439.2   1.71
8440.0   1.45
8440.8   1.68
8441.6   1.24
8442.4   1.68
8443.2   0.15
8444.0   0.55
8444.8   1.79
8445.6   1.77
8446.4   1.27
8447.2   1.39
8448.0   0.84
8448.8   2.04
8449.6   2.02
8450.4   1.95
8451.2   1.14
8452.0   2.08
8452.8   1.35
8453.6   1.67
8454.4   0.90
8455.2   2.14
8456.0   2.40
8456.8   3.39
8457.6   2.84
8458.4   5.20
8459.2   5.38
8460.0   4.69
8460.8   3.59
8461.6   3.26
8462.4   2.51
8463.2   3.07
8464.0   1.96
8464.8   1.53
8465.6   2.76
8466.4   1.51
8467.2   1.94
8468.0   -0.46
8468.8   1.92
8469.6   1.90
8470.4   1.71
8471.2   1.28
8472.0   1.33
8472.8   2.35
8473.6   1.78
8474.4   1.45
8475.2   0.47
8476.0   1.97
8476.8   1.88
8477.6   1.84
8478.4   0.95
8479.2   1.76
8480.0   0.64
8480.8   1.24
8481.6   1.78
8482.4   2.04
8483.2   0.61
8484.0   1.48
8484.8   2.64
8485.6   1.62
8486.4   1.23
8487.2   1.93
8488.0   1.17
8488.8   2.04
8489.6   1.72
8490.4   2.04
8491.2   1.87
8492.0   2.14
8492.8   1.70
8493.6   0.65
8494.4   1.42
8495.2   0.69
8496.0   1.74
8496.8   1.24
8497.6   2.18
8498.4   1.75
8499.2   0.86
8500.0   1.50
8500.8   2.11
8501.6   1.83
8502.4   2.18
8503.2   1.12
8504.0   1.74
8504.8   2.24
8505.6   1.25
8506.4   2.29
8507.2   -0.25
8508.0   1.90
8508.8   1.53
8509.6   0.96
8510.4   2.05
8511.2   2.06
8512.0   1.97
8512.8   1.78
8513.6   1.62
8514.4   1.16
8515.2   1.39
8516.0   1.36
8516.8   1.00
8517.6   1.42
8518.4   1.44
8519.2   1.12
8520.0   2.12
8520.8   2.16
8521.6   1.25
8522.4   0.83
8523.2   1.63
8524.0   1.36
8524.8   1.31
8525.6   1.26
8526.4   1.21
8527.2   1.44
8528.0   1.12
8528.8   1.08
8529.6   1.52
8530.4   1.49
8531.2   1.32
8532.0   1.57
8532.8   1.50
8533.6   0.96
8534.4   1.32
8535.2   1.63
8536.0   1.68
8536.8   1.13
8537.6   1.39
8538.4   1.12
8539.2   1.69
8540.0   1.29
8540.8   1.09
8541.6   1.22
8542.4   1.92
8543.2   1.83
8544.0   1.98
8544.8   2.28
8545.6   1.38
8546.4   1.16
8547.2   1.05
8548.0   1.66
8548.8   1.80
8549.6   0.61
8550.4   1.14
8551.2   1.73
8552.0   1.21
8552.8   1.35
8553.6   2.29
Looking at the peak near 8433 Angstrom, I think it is H-alpha 6563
